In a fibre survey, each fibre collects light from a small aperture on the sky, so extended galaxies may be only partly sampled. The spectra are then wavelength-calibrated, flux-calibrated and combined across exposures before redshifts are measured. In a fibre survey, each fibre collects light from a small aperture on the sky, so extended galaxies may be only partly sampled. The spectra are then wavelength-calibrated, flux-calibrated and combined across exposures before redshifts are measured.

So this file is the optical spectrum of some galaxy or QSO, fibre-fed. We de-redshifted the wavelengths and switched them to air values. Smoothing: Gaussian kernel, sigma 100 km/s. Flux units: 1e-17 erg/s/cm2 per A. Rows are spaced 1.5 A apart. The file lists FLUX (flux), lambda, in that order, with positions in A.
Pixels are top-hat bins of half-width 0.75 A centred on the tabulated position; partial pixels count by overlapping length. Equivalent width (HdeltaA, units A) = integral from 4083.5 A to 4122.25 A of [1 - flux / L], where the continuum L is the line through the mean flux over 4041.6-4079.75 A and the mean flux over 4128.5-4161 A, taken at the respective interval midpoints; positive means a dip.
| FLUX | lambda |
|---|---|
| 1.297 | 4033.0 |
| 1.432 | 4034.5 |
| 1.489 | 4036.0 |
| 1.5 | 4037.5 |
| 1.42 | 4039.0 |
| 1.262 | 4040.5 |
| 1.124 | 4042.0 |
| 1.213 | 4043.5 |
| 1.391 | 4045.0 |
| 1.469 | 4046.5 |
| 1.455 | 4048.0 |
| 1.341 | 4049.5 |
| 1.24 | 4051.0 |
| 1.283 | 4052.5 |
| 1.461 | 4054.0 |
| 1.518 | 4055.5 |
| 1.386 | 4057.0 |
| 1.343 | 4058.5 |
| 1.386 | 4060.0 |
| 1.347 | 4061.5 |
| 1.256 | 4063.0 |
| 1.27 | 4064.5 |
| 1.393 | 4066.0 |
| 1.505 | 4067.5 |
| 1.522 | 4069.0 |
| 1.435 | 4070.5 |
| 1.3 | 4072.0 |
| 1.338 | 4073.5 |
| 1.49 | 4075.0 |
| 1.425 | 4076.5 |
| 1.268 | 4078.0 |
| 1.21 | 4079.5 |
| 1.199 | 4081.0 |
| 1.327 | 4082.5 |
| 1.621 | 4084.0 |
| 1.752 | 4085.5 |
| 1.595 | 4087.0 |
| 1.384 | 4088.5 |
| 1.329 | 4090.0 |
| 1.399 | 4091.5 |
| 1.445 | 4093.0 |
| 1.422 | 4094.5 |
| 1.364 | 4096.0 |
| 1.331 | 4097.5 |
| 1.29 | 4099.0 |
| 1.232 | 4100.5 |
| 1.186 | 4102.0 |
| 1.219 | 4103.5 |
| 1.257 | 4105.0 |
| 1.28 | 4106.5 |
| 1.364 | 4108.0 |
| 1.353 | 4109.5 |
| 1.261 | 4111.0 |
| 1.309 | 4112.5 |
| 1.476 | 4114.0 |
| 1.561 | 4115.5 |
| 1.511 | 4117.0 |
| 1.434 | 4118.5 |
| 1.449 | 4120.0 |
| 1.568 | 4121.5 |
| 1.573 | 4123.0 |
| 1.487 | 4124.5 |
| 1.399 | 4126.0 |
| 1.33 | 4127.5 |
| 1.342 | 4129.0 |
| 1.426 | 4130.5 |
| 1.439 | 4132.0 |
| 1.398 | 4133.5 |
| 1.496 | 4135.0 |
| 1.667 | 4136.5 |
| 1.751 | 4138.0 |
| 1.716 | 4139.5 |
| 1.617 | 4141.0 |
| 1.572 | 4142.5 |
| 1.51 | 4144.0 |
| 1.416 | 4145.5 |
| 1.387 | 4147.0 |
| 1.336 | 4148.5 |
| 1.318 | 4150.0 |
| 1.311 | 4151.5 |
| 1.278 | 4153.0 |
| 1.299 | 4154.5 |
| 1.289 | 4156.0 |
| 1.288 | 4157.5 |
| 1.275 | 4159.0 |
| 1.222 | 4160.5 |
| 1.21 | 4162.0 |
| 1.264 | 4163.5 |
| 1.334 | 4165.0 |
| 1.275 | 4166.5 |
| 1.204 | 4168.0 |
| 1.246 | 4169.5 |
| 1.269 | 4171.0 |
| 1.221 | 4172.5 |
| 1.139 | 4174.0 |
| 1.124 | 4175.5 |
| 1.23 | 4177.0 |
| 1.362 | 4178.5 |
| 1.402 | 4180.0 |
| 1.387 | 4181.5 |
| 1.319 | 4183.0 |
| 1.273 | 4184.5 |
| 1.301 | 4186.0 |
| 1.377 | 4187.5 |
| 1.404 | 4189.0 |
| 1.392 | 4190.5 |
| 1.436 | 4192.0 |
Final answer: -0.07 A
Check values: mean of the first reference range 1.36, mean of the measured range 1.4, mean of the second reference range 1.43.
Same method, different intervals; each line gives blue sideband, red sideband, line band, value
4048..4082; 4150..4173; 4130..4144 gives -3.0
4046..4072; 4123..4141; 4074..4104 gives 1.2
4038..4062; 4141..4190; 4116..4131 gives -1.4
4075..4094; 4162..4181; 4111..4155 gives -4.4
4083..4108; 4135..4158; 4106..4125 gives -0.3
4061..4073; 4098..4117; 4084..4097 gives -1.2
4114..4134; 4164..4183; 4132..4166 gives -1.1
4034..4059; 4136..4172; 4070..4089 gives -0.5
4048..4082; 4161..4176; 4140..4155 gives -1.8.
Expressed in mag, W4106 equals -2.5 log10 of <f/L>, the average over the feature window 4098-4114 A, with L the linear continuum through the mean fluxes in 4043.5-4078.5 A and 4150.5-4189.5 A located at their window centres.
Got 0.04 mag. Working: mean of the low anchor 1.38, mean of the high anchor 1.28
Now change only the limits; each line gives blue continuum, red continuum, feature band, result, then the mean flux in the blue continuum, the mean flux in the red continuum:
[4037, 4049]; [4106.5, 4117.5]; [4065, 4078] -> -0.04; 1.35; 1.39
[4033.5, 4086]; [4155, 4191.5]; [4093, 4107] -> 0.04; 1.38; 1.28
